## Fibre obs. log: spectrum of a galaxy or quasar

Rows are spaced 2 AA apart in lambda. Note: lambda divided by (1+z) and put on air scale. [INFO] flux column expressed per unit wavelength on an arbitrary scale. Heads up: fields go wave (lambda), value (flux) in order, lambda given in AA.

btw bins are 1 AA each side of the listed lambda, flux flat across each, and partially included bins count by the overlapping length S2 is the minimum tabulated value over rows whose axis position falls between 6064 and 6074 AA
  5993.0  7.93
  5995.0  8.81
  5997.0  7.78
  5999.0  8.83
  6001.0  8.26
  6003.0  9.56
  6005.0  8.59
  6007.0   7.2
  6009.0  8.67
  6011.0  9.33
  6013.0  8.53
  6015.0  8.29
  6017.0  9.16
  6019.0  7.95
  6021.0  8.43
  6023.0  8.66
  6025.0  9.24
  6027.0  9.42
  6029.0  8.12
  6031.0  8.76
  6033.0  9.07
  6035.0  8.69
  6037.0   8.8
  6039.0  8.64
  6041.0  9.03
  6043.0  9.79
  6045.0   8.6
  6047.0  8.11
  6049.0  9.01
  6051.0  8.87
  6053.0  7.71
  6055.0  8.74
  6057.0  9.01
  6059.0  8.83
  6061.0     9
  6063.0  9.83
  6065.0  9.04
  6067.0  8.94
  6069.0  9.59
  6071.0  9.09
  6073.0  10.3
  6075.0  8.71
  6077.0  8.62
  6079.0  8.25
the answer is 8.94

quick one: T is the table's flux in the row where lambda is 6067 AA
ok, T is 8.94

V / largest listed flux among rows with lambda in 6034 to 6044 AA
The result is 9.79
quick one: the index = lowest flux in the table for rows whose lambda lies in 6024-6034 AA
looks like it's 8.12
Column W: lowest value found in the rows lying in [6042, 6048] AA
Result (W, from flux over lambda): 8.11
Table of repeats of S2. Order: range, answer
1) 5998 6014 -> 7.2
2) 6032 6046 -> 8.6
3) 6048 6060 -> 7.71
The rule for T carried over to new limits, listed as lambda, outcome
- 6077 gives 8.62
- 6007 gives 7.2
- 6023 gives 8.66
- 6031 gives 8.76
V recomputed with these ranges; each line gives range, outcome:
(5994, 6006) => 9.56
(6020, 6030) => 9.42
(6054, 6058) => 9.01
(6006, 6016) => 9.33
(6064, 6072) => 9.59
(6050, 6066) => 9.83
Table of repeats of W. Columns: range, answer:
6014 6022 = 7.95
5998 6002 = 8.26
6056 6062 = 8.83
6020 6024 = 8.43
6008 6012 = 8.67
